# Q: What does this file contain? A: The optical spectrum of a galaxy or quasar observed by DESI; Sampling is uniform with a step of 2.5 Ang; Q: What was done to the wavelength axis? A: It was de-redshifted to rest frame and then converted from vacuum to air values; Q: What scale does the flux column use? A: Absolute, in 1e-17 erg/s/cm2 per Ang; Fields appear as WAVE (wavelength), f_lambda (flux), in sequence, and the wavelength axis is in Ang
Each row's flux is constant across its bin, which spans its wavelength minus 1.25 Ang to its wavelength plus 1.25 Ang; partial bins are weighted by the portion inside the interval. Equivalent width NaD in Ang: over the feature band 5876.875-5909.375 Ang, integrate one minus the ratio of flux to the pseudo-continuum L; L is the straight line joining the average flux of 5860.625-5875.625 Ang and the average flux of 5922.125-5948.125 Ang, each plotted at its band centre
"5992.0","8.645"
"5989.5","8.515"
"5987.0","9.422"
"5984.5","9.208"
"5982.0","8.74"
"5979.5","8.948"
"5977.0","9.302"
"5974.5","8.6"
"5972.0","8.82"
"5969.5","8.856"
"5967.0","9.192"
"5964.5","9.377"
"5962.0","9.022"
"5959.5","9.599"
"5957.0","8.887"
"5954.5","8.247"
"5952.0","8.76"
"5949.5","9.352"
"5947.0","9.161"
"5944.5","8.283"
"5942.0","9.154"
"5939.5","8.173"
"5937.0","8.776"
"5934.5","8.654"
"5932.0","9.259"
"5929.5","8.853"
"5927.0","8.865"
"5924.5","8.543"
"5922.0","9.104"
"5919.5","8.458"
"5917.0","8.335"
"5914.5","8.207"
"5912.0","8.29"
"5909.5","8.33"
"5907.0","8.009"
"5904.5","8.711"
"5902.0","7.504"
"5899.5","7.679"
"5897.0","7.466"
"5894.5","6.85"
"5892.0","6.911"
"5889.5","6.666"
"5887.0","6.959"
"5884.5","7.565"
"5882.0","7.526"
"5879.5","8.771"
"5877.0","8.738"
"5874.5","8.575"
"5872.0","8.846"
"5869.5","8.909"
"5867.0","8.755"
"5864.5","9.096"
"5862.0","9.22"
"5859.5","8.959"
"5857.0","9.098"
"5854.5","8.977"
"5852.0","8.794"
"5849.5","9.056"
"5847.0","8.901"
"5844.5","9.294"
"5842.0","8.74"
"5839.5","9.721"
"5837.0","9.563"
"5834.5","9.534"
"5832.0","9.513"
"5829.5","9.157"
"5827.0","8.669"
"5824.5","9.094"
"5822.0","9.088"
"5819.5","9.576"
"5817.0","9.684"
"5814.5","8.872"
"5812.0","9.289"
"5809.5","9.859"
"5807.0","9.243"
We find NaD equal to 4.5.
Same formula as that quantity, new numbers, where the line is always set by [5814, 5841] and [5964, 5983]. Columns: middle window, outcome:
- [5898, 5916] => 2.03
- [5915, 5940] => 1.03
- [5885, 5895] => 2.48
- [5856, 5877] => 0.70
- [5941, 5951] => 0.06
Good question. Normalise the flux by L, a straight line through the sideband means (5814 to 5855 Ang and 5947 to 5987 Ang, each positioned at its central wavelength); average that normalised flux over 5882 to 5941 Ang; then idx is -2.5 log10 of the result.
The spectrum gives 0.13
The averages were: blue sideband 9.2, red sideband 9.01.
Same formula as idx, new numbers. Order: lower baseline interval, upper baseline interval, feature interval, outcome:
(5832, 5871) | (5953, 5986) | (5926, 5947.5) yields 0.03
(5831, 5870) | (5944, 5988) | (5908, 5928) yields 0.07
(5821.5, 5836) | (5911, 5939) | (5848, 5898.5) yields 0.08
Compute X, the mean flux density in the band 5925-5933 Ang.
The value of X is 8.94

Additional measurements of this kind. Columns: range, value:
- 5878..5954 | 8.24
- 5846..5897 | 8.33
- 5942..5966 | 8.98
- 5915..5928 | 8.63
